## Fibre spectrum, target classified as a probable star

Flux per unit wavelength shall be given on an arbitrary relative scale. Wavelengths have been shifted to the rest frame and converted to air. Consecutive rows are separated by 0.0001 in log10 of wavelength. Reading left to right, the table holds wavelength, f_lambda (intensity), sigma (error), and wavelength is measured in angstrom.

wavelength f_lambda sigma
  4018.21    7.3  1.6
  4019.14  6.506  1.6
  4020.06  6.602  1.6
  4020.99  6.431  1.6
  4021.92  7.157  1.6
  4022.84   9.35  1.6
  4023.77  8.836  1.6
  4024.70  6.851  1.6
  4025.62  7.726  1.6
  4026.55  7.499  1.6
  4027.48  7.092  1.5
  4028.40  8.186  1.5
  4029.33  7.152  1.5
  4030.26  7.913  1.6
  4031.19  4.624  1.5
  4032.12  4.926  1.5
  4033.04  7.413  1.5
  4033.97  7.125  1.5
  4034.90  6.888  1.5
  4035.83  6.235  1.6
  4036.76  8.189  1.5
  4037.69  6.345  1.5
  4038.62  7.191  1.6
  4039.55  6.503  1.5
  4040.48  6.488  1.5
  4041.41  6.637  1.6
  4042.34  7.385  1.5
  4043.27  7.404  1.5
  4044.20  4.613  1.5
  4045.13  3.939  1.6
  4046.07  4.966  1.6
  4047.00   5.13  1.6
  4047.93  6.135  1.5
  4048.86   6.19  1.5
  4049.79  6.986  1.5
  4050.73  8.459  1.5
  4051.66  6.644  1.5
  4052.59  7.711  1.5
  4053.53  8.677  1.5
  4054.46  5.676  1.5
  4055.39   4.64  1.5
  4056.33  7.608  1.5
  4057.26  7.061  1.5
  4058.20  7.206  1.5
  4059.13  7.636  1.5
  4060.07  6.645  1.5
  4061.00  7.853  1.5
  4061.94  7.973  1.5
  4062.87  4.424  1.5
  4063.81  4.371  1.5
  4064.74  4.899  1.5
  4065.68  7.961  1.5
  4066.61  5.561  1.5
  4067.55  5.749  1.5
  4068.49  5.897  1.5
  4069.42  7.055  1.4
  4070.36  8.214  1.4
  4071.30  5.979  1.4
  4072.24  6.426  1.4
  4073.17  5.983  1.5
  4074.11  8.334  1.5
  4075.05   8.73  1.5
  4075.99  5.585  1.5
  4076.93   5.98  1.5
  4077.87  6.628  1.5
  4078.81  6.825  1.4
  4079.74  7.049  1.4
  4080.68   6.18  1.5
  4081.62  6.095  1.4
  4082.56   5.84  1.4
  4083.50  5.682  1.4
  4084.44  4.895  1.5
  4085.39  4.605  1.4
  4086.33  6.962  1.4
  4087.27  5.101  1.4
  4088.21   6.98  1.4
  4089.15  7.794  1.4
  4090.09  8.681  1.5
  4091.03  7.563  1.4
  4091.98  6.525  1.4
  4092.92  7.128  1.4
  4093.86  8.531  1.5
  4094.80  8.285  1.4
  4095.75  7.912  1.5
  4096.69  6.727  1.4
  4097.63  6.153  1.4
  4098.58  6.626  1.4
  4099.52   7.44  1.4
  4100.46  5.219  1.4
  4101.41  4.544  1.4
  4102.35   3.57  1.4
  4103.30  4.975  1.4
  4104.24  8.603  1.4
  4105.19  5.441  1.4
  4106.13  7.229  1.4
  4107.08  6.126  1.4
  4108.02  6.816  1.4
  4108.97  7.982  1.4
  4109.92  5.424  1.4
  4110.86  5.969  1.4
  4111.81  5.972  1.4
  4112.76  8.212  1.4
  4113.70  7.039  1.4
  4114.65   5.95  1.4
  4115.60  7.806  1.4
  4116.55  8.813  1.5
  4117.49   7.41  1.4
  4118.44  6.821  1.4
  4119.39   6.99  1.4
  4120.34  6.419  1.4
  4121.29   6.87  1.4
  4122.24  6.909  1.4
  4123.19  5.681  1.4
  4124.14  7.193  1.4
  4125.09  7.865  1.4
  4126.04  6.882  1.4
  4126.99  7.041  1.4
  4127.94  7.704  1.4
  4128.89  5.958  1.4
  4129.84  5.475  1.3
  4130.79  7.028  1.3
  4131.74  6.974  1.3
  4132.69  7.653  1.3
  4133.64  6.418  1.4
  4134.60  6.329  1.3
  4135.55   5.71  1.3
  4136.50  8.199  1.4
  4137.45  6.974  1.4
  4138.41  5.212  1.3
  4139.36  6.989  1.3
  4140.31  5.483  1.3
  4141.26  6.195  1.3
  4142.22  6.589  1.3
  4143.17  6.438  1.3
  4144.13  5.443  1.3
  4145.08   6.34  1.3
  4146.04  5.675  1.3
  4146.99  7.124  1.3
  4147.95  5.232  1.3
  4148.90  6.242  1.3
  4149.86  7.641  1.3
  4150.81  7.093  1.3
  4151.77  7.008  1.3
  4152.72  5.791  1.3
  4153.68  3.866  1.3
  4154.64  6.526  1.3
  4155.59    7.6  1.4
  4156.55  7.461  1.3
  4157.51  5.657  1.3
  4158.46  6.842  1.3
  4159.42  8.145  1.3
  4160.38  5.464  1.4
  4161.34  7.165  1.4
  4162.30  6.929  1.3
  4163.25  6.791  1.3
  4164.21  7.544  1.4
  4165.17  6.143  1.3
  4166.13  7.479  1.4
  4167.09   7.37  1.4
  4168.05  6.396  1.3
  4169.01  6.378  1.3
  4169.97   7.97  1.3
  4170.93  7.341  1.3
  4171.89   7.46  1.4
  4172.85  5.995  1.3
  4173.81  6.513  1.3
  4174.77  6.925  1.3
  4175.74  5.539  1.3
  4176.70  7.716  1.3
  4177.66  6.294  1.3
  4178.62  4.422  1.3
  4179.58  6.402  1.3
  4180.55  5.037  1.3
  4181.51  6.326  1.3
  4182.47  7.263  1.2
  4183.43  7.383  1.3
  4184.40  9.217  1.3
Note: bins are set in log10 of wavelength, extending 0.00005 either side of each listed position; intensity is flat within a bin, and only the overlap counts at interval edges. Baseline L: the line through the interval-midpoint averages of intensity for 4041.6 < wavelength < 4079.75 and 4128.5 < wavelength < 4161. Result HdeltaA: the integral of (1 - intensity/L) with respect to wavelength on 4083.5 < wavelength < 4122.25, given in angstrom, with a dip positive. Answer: -1.2 angstrom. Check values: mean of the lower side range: 6.54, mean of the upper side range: 6.44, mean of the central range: 6.69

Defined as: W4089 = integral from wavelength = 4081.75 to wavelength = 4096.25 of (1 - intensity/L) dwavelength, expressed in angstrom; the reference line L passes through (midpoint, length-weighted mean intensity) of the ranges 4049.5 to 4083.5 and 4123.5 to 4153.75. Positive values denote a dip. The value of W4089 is -0.4 angstrom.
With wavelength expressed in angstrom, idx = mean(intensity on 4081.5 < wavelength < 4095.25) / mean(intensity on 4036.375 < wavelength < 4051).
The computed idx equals 1.1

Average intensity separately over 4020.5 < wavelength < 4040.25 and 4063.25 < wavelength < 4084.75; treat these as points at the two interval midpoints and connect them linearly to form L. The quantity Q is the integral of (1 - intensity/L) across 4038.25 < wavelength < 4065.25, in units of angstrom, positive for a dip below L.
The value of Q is 1.2 angstrom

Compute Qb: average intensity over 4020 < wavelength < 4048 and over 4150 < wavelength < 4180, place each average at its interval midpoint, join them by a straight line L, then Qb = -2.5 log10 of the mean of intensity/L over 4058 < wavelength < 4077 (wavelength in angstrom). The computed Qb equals 0.02 mag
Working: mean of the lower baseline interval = 6.75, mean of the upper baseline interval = 6.67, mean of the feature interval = 6.6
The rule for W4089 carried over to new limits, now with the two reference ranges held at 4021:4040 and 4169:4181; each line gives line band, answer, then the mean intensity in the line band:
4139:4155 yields 0.9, 6.21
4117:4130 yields -0.3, 6.84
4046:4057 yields 0.6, 6.64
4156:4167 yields -0.6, 6.9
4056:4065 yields 0.5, 6.59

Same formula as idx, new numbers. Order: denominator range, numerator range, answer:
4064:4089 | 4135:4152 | 1.01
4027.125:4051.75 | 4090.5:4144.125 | 1.02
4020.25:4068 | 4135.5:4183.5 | 0.98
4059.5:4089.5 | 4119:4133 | 1.07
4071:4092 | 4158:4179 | 1.04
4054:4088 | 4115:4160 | 1.05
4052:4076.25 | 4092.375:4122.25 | 1.01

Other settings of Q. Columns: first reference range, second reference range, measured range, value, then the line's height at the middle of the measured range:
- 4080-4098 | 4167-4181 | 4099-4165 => 0.3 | 6.61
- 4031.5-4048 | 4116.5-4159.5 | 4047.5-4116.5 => -2.2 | 6.43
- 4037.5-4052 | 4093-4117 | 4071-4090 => 0.3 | 6.54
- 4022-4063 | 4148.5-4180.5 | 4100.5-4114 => 1.0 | 6.74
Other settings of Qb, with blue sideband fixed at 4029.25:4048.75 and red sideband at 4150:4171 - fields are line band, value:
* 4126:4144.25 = 0.02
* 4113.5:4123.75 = -0.06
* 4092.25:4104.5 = 0.00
